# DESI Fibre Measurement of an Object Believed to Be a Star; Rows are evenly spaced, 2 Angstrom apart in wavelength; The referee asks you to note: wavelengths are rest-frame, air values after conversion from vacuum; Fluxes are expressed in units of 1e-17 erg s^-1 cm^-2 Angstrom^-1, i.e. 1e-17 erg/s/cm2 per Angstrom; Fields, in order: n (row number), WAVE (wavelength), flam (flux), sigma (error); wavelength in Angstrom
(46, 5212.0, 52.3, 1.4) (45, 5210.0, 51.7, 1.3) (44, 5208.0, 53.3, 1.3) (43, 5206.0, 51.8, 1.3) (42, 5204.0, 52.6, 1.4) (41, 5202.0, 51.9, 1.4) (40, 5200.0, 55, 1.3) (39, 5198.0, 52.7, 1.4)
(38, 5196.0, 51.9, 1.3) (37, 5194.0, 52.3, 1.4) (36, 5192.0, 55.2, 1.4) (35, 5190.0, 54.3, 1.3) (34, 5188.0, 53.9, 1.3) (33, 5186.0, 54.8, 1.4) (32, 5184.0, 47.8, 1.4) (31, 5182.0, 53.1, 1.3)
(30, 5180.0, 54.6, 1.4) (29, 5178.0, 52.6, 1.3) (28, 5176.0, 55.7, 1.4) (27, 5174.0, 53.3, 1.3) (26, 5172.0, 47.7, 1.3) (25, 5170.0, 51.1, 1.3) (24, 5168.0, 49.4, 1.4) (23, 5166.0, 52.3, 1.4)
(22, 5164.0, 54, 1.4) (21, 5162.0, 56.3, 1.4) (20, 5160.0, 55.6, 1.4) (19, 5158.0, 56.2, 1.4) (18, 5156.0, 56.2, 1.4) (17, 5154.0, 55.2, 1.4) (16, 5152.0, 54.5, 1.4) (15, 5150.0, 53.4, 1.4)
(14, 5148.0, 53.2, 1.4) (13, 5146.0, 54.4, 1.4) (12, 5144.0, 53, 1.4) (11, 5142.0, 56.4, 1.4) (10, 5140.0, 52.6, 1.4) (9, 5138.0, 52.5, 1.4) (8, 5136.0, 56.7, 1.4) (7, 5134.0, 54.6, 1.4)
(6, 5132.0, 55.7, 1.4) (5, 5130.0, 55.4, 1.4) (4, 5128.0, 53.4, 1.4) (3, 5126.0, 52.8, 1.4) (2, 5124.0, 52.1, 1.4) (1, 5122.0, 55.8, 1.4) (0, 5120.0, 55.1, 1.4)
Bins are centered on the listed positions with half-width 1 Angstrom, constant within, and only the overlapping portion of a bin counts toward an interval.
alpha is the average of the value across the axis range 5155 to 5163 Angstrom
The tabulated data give 56.1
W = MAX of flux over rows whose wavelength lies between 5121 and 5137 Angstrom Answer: 56.7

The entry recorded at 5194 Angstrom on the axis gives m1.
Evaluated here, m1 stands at 52.3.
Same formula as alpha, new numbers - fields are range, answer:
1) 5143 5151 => 53.5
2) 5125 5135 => 54.4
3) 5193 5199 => 52.3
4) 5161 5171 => 52.6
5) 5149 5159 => 55.1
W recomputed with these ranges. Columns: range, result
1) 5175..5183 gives 55.7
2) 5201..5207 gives 52.6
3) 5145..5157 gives 56.2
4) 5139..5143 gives 56.4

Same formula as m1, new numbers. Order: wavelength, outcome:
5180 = 54.6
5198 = 52.7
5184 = 47.8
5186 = 54.8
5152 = 54.5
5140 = 52.6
